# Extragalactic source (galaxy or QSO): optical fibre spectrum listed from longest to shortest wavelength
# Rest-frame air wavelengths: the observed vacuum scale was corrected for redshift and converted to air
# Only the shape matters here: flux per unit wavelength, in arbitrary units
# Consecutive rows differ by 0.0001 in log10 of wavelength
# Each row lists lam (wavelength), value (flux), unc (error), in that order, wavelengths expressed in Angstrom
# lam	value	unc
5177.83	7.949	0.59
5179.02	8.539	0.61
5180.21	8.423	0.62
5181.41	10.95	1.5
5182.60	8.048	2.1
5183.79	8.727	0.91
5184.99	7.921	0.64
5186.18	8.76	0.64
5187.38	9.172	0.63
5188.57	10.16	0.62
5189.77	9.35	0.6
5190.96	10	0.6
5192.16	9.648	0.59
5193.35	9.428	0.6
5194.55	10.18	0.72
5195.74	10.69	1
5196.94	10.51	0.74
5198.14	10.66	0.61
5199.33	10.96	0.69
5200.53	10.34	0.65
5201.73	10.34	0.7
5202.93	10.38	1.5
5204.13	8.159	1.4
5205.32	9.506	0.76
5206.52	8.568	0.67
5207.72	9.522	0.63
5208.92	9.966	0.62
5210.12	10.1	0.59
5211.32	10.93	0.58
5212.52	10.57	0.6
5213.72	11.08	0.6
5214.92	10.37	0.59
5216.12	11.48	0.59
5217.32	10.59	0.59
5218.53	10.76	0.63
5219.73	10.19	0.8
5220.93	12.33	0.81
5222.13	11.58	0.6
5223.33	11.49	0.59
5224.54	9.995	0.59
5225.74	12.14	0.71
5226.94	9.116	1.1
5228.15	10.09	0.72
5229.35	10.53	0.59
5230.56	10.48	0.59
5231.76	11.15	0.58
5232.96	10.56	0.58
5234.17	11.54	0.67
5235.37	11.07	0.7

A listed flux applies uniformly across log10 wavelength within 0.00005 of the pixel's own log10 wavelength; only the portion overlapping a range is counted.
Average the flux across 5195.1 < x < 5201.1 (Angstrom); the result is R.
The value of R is 10.6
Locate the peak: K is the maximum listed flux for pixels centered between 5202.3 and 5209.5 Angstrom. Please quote 10.38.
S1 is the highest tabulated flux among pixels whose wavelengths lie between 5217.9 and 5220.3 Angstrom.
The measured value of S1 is 10.76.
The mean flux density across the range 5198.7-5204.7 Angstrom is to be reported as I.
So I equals 10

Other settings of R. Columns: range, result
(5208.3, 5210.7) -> 10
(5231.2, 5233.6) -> 10.9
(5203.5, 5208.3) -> 8.95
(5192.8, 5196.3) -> 10.1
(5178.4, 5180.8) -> 8.49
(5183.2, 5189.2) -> 8.94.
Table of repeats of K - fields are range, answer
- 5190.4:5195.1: 10.18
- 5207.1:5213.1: 10.93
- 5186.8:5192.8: 10.16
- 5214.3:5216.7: 11.48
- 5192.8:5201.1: 10.96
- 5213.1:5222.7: 12.33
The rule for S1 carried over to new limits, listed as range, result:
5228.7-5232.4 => 11.15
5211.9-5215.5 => 11.08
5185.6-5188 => 9.172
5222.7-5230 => 12.14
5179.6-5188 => 10.95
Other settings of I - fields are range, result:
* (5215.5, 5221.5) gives 11.1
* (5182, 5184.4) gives 8.39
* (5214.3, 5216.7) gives 10.9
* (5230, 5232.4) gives 10.9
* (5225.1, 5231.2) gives 10.5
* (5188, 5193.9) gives 9.72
